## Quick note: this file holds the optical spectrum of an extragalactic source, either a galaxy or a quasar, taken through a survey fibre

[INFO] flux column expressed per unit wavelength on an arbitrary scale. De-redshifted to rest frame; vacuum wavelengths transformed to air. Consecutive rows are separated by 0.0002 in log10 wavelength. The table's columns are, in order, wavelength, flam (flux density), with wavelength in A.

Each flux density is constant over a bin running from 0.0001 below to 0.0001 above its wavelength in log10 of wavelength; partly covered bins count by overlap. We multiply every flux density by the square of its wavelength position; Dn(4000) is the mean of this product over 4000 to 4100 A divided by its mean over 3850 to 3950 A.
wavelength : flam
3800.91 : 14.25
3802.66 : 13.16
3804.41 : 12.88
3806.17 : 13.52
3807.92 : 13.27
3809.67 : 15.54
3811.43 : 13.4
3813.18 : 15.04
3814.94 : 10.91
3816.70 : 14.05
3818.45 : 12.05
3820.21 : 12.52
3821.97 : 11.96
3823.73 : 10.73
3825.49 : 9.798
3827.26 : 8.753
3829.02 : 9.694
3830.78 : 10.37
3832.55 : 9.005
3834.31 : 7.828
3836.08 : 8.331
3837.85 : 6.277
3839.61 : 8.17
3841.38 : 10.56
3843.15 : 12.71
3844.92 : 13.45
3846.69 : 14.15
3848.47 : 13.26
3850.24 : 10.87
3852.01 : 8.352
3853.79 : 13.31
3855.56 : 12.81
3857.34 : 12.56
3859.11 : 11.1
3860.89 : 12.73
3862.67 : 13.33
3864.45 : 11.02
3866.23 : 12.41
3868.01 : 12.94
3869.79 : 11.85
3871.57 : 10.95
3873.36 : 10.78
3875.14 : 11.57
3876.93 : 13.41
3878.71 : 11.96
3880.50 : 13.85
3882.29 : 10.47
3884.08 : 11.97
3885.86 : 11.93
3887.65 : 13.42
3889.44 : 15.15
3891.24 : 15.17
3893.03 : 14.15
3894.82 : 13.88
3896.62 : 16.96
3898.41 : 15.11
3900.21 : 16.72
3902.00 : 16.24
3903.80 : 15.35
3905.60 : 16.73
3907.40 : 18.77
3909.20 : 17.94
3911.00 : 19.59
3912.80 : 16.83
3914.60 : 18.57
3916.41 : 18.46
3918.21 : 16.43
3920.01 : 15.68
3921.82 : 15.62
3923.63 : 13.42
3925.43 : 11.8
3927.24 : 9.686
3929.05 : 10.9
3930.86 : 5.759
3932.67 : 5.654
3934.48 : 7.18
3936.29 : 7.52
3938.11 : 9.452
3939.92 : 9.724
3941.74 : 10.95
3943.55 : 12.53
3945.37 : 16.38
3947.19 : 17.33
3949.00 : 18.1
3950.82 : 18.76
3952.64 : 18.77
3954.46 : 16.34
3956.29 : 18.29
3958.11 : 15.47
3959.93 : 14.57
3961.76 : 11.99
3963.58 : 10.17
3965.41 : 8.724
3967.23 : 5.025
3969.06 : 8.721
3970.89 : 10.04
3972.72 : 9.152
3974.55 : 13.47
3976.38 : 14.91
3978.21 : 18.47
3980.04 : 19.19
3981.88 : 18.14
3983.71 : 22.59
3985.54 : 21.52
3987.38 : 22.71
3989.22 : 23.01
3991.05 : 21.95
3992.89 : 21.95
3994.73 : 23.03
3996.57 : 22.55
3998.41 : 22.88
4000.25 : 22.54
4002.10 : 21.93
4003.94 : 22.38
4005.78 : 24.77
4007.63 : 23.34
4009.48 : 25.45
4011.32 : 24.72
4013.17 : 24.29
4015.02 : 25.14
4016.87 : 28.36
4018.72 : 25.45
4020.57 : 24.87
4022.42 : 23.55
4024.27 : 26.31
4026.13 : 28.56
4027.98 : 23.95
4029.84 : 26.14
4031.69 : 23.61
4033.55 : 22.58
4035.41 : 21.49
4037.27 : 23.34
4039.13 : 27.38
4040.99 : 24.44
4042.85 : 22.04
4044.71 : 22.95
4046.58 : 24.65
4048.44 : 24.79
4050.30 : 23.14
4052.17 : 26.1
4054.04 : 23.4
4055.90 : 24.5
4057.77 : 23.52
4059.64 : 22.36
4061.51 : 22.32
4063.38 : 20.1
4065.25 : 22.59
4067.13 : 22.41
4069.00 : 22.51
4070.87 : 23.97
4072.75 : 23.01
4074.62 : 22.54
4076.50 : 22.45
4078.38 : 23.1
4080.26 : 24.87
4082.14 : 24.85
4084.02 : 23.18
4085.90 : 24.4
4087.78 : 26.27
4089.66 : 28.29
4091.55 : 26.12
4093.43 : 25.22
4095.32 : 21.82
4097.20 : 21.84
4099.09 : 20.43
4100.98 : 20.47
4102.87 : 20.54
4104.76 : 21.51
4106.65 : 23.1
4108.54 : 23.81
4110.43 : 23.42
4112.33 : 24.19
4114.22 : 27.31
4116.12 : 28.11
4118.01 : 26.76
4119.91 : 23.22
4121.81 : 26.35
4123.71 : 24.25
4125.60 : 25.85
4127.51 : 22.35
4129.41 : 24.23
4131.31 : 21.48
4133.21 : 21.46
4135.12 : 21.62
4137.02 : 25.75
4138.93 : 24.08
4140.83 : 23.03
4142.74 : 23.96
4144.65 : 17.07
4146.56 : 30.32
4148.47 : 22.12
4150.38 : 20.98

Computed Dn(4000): 1.94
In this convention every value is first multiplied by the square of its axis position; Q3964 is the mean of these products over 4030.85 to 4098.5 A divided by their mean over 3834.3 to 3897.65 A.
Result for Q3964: 2.2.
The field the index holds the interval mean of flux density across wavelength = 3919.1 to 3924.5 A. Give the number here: 14.9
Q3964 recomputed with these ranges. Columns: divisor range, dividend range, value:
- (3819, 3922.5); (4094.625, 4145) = 2.03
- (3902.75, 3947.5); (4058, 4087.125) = 1.84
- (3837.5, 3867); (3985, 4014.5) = 2.13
